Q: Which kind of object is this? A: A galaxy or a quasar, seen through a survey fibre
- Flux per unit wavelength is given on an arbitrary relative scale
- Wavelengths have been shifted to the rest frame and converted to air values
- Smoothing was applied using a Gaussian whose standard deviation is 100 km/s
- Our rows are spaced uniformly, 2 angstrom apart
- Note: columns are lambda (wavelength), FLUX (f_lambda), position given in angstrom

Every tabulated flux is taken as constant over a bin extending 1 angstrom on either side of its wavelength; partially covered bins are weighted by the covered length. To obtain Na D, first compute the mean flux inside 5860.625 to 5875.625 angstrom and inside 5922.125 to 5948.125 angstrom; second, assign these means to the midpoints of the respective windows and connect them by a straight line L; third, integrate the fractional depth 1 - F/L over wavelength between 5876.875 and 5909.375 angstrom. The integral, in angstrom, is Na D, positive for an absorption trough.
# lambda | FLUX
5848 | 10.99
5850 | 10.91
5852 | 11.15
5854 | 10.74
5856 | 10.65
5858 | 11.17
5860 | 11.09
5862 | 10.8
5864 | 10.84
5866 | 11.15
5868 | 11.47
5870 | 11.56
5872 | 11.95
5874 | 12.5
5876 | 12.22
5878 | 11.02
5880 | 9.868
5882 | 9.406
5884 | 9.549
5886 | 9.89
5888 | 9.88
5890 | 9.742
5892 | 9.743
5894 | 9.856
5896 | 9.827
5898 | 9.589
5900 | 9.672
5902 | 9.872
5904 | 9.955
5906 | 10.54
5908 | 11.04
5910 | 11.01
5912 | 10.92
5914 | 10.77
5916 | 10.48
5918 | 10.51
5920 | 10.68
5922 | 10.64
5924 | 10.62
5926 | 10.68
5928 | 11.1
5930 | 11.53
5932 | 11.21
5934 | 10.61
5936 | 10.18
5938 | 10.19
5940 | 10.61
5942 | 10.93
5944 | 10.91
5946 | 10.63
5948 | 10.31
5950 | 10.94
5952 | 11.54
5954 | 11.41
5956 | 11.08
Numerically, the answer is 3.5 angstrom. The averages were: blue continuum 11.5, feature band 9.99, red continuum 10.7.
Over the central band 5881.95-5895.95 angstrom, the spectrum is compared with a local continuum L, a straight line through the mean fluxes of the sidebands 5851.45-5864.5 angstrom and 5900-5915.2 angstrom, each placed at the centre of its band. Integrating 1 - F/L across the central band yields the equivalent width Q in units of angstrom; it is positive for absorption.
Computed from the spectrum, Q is 1.2 angstrom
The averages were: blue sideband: 10.9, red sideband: 10.5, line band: 9.75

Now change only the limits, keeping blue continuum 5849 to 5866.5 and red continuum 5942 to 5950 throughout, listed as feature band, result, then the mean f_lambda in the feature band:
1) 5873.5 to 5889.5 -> 0.62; 10.5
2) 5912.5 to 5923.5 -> 0.15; 10.6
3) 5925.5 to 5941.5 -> -0.06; 10.8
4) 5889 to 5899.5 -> 1.06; 9.75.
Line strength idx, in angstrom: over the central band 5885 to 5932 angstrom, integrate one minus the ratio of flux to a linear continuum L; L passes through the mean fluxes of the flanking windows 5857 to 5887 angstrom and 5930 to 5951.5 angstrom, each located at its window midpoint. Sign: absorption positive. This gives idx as 1.9 angstrom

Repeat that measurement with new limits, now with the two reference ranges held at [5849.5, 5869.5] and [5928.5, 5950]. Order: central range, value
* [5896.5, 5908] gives 0.89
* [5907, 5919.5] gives 0.04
